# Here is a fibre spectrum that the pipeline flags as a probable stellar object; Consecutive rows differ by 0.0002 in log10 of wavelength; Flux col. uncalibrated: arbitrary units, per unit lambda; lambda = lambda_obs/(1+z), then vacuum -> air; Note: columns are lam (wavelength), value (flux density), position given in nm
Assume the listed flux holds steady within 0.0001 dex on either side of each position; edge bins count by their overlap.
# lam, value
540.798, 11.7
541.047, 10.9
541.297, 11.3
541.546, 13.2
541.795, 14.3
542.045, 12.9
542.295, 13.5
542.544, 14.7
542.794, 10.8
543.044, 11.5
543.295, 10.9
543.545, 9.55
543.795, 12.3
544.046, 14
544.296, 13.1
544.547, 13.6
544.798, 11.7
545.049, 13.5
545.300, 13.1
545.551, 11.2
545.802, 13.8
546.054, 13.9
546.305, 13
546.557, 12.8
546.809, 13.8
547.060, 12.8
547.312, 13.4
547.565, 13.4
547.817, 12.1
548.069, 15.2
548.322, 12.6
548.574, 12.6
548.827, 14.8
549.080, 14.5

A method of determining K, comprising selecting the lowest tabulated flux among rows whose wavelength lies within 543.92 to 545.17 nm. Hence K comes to 11.7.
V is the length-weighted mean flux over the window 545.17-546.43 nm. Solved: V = 13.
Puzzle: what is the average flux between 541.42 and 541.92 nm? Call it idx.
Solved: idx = 13.8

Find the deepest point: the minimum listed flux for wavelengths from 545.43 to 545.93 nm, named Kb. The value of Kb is 11.2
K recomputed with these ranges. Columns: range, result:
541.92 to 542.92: 10.8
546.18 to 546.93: 12.8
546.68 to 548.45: 12.1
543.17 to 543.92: 9.55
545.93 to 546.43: 13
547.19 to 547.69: 13.4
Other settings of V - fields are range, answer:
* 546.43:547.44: 13.2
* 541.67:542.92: 13.2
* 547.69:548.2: 13.6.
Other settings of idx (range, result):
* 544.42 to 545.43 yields 13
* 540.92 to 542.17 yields 12.5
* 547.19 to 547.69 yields 13.4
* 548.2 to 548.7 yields 12.6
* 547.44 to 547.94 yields 12.8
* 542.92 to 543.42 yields 11.2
